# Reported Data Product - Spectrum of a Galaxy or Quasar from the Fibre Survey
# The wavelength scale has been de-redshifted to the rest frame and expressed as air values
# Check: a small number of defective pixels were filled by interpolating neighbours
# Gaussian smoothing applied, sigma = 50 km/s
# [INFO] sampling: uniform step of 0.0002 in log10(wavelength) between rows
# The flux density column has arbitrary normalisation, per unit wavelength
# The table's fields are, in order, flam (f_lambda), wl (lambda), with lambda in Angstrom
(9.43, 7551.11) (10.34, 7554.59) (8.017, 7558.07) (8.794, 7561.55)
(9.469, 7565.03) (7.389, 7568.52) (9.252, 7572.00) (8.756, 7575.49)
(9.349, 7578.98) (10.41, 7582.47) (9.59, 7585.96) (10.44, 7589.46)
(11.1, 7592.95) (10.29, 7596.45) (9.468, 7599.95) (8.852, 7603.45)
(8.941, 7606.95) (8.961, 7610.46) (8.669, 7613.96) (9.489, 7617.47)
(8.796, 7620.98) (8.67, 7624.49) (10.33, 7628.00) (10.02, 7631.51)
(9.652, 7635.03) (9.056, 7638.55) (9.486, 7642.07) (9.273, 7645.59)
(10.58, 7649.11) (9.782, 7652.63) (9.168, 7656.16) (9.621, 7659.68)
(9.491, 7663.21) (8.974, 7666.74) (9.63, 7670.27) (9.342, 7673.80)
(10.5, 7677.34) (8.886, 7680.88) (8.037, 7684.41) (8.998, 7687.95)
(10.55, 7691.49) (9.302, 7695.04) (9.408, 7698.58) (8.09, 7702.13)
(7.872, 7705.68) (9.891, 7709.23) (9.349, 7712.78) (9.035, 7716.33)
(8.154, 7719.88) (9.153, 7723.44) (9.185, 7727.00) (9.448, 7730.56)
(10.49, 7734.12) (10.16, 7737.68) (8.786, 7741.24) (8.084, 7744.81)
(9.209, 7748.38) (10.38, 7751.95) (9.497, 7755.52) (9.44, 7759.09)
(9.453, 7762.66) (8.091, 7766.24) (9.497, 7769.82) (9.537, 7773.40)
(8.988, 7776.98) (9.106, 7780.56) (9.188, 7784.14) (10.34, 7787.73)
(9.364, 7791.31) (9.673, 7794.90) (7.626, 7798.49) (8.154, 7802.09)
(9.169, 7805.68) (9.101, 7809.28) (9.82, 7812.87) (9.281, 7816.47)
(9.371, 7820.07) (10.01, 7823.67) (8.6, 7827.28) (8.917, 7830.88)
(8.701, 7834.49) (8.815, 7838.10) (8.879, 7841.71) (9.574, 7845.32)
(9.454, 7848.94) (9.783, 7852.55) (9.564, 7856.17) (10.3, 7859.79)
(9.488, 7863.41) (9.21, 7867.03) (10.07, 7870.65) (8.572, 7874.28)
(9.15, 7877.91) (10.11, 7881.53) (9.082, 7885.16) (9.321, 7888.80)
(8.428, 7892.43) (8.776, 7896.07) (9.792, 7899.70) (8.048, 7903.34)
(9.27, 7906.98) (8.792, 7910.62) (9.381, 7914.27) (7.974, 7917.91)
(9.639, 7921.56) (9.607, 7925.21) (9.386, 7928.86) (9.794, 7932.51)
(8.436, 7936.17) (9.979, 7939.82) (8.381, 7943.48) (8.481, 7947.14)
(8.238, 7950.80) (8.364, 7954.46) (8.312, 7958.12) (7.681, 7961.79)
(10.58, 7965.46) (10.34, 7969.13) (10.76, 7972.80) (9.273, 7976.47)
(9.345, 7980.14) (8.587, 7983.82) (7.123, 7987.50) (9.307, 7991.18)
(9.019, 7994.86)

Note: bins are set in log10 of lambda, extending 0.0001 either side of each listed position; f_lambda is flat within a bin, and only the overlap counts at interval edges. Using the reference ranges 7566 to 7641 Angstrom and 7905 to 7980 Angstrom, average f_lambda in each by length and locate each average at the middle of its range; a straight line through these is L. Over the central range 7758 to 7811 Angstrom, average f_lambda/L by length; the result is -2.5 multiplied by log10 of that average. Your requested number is 0.02 mag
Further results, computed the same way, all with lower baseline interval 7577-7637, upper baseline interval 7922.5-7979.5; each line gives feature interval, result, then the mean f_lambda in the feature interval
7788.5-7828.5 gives 0.02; 9.15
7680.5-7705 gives 0.06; 9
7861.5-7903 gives 0.00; 9.23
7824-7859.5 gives 0.01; 9.23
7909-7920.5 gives 0.05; 8.77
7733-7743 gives -0.04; 9.78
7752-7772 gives 0.01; 9.3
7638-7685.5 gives 0.01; 9.45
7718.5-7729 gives 0.07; 8.86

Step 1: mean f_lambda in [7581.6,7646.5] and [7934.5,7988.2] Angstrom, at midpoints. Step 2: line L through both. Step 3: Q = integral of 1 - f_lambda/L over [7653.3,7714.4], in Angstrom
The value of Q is 1.1 Angstrom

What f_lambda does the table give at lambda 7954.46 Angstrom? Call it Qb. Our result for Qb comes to 8.364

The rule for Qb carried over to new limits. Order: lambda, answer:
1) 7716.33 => 9.035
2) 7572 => 9.252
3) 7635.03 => 9.652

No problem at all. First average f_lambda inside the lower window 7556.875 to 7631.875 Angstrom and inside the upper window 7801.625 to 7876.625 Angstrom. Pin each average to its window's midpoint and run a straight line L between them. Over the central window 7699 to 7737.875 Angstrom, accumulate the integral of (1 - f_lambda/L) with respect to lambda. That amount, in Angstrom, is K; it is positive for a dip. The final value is 0.7 Angstrom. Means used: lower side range 9.32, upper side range 9.3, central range 9.13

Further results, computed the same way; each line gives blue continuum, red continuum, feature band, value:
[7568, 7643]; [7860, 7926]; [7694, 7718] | 0.93 Angstrom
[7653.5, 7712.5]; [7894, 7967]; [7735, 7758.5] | -0.60 Angstrom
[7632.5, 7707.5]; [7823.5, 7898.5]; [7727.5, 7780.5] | -0.29 Angstrom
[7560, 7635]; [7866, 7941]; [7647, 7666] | -0.67 Angstrom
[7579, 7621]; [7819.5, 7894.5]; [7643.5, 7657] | -0.26 Angstrom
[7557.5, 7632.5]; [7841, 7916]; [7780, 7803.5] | 0.58 Angstrom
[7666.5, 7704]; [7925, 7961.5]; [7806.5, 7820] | -0.51 Angstrom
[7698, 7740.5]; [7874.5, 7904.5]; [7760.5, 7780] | 0.06 Angstrom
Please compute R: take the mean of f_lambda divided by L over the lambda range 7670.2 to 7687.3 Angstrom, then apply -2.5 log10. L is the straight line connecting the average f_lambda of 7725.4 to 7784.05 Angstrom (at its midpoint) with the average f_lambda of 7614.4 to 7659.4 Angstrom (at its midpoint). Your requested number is 0.03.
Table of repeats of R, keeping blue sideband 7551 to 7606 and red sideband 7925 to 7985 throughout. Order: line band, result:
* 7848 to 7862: -0.07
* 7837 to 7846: 0.02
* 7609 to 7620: 0.04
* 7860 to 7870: -0.04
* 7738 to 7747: 0.07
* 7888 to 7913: 0.03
